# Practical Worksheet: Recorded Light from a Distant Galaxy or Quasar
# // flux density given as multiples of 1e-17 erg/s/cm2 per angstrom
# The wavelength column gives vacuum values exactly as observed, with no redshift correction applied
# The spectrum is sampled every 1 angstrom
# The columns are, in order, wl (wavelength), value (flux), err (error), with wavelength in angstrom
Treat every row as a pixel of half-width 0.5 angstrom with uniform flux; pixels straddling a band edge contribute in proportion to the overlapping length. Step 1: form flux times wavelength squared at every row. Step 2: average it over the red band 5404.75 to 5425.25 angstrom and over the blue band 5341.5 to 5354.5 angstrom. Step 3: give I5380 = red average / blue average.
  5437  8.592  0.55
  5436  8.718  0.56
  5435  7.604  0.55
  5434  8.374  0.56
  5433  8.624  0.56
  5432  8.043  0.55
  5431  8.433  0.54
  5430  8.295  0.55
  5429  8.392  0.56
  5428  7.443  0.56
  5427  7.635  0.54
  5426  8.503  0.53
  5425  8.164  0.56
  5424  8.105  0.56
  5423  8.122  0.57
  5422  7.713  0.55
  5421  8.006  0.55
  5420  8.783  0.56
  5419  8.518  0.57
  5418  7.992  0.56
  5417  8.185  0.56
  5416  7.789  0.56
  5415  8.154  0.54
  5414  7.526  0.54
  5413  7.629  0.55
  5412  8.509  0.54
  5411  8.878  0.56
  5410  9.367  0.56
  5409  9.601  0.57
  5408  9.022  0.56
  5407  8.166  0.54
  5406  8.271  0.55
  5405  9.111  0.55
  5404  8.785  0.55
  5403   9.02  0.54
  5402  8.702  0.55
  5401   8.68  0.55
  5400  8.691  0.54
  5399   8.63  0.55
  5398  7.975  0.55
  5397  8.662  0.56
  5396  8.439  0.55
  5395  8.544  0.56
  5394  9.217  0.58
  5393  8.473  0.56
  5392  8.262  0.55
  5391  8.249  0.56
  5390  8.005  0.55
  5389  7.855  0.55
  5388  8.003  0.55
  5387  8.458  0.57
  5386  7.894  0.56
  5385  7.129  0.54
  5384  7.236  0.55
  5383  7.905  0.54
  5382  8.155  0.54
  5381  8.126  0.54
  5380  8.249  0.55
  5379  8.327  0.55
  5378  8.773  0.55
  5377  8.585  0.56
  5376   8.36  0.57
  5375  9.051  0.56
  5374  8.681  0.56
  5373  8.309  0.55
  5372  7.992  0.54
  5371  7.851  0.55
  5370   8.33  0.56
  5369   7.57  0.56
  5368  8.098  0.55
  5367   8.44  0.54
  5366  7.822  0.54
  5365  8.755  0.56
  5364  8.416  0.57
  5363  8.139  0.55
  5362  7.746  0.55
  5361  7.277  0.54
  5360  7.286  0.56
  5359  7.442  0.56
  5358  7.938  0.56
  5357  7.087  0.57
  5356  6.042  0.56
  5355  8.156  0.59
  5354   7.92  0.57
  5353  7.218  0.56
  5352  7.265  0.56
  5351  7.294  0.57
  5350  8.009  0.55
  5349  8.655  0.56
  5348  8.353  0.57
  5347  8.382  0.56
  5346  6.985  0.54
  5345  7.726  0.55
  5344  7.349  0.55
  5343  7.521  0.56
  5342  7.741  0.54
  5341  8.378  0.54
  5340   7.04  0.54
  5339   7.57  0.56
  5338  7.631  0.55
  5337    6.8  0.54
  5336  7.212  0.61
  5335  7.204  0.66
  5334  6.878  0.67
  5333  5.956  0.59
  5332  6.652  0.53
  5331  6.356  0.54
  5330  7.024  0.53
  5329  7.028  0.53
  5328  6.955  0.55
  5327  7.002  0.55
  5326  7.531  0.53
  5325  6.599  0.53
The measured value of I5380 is 1.11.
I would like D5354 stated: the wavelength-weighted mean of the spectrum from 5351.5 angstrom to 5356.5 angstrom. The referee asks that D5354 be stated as 7.32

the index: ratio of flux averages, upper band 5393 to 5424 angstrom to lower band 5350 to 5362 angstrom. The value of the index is 1.15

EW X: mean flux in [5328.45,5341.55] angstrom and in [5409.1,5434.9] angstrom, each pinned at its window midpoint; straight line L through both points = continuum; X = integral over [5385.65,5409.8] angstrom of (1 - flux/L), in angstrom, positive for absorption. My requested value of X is -2.0 angstrom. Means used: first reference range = 7.06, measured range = 8.54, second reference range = 8.22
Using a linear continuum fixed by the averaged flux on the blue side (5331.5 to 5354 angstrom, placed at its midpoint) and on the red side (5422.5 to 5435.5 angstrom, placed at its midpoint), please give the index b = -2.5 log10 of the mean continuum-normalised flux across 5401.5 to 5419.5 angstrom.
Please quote -0.07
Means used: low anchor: 7.46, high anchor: 8.13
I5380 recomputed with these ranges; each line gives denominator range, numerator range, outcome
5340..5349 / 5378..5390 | 1.04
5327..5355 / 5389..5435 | 1.17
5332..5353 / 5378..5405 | 1.13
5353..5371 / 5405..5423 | 1.10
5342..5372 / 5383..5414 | 1.10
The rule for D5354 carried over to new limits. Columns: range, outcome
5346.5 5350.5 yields 8.35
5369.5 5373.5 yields 8.12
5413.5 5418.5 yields 7.93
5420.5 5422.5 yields 7.86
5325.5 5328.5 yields 7.16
